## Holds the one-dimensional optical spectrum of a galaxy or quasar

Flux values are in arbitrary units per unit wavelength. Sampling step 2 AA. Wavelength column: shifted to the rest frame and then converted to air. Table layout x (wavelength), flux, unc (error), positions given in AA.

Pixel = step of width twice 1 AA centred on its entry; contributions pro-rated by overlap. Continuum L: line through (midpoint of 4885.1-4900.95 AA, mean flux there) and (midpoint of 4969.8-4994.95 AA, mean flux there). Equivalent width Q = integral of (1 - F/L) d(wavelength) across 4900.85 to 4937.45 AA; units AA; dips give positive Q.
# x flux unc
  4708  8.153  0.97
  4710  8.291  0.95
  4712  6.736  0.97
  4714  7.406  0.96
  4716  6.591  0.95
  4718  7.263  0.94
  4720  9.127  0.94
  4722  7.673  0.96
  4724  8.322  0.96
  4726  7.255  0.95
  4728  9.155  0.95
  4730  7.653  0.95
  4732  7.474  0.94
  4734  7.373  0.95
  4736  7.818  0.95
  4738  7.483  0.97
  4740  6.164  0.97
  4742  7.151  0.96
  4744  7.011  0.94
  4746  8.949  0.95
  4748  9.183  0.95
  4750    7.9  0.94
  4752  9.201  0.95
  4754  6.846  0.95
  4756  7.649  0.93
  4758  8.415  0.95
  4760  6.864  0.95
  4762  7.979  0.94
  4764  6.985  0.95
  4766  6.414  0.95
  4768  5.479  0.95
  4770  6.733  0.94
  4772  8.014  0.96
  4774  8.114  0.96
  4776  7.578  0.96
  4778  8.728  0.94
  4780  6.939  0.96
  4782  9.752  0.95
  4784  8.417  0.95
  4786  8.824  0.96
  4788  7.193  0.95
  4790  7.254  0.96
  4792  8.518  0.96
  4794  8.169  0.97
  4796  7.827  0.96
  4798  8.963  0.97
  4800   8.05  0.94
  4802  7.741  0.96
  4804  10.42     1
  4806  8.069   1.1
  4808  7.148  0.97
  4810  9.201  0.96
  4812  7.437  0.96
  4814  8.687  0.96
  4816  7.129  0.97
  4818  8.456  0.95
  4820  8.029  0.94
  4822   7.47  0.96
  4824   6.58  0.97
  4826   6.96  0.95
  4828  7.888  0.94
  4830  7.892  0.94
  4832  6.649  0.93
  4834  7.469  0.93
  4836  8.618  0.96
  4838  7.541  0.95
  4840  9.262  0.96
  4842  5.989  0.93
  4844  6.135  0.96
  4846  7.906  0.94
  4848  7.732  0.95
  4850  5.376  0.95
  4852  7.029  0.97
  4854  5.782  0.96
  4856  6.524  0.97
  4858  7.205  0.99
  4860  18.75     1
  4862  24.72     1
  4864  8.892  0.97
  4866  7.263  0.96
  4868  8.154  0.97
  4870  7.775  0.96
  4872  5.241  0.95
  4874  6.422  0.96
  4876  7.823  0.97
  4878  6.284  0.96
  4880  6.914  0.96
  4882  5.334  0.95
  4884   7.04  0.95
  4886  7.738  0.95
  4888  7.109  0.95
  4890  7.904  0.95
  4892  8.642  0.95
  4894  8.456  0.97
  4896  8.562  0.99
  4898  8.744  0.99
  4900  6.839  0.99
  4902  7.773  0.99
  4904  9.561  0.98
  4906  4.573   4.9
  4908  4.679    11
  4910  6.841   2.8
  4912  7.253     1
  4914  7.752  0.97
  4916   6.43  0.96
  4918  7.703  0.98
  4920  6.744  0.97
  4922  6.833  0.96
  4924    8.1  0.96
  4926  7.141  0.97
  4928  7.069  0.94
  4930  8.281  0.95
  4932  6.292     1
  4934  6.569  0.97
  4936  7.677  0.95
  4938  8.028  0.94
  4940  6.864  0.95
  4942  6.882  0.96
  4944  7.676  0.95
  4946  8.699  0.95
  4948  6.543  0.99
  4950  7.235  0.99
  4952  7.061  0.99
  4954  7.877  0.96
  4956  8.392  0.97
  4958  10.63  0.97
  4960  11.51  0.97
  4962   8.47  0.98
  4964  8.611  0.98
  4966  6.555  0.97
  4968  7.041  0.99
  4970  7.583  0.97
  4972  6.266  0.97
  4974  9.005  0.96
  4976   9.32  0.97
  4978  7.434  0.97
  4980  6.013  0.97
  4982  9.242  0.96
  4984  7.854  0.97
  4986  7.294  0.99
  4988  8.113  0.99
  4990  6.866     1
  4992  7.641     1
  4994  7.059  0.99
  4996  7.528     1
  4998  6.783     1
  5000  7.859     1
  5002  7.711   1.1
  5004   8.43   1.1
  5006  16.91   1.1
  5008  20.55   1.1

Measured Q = 3.8 AA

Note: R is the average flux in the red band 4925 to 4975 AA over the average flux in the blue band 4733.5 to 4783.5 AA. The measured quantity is 1.02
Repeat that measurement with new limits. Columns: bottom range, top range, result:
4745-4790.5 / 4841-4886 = 1.05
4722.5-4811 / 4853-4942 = 1.00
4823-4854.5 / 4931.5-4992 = 1.08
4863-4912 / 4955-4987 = 1.13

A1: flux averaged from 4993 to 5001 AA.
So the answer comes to 7.31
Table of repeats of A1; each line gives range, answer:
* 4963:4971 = 7.45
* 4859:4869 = 13.6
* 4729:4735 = 7.5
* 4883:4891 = 7.45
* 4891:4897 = 8.55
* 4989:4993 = 7.25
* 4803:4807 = 9.24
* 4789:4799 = 8.15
